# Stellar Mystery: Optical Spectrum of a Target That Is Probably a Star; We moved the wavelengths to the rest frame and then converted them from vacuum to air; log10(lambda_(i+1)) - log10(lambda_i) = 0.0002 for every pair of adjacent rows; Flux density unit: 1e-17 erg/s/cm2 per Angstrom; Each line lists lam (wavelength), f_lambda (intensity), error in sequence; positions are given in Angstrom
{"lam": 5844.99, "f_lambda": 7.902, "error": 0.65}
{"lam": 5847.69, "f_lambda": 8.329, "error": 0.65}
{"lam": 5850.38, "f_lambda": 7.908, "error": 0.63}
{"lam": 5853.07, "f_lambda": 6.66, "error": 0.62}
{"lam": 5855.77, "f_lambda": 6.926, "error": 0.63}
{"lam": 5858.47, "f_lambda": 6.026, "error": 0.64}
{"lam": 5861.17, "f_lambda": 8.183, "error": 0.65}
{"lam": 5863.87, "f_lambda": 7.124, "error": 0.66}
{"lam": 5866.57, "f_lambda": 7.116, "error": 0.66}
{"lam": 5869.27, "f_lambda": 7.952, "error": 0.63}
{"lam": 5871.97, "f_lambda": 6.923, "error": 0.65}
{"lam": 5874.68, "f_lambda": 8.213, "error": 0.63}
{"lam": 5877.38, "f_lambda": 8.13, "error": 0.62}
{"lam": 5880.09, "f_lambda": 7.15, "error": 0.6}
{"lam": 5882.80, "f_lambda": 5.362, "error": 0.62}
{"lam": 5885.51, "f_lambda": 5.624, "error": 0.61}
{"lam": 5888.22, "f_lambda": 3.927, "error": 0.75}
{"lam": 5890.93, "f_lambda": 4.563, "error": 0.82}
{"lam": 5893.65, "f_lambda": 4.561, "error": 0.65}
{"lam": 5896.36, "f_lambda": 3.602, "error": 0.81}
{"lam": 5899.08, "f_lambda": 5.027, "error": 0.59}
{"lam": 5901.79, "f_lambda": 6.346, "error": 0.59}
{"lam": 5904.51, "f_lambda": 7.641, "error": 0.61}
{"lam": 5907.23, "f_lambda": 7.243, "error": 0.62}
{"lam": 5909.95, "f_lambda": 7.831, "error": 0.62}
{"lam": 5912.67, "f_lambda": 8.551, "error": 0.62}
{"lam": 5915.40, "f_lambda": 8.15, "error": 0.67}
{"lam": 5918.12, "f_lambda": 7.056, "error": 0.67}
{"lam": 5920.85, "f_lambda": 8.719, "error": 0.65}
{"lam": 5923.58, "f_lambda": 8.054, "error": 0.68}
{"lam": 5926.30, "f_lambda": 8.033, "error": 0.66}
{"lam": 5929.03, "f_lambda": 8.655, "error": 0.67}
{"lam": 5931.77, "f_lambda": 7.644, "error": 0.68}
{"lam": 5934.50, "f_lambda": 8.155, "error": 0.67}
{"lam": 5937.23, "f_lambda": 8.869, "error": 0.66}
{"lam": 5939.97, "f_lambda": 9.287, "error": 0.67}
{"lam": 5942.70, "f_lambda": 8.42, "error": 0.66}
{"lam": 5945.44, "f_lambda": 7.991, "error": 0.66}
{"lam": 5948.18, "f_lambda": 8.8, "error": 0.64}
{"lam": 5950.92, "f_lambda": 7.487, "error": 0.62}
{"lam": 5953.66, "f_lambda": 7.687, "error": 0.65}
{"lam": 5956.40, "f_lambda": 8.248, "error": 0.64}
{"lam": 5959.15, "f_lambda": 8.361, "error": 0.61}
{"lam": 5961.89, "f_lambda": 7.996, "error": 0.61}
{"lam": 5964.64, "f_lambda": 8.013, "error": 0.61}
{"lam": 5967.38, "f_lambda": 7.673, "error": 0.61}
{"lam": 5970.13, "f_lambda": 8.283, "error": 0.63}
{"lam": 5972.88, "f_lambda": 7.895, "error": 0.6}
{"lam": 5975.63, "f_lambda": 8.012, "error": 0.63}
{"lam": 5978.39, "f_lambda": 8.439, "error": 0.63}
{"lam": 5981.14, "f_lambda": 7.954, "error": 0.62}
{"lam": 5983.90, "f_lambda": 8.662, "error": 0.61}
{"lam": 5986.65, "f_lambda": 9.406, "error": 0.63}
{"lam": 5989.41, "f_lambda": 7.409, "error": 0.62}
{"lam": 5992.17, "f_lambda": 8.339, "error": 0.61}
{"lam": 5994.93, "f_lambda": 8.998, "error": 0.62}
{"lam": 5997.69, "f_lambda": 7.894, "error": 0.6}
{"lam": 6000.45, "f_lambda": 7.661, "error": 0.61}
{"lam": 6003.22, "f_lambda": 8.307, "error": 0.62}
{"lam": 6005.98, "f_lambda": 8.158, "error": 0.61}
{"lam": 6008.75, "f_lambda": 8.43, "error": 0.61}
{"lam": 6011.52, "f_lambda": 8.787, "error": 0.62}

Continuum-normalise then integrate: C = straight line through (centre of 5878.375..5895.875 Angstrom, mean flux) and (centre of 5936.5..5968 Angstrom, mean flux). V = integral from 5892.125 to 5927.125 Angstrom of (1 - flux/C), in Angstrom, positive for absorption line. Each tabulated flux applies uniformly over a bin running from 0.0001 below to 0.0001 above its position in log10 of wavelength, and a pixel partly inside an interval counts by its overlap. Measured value -3.73 Angstrom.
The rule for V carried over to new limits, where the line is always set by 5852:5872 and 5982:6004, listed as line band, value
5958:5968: 0.0 Angstrom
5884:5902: 6.6 Angstrom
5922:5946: -1.8 Angstrom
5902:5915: -0.3 Angstrom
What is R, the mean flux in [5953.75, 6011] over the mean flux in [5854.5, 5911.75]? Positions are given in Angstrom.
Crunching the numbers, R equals 1.3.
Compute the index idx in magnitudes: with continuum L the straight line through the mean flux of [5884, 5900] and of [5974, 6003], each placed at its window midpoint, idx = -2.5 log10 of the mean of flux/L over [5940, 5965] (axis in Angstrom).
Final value -0.19 mag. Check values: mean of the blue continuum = 4.54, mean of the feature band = 8.18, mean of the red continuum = 8.27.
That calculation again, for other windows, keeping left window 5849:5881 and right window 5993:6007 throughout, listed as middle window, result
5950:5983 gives 0.00 mag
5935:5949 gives -0.10 mag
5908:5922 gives -0.05 mag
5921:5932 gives -0.06 mag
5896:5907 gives 0.26 mag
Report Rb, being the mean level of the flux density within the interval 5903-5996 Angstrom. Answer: 8.17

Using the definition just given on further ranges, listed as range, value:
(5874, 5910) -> 5.98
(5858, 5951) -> 7.22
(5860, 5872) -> 7.51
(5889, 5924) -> 6.64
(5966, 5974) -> 7.96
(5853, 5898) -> 6.34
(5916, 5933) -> 8.03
